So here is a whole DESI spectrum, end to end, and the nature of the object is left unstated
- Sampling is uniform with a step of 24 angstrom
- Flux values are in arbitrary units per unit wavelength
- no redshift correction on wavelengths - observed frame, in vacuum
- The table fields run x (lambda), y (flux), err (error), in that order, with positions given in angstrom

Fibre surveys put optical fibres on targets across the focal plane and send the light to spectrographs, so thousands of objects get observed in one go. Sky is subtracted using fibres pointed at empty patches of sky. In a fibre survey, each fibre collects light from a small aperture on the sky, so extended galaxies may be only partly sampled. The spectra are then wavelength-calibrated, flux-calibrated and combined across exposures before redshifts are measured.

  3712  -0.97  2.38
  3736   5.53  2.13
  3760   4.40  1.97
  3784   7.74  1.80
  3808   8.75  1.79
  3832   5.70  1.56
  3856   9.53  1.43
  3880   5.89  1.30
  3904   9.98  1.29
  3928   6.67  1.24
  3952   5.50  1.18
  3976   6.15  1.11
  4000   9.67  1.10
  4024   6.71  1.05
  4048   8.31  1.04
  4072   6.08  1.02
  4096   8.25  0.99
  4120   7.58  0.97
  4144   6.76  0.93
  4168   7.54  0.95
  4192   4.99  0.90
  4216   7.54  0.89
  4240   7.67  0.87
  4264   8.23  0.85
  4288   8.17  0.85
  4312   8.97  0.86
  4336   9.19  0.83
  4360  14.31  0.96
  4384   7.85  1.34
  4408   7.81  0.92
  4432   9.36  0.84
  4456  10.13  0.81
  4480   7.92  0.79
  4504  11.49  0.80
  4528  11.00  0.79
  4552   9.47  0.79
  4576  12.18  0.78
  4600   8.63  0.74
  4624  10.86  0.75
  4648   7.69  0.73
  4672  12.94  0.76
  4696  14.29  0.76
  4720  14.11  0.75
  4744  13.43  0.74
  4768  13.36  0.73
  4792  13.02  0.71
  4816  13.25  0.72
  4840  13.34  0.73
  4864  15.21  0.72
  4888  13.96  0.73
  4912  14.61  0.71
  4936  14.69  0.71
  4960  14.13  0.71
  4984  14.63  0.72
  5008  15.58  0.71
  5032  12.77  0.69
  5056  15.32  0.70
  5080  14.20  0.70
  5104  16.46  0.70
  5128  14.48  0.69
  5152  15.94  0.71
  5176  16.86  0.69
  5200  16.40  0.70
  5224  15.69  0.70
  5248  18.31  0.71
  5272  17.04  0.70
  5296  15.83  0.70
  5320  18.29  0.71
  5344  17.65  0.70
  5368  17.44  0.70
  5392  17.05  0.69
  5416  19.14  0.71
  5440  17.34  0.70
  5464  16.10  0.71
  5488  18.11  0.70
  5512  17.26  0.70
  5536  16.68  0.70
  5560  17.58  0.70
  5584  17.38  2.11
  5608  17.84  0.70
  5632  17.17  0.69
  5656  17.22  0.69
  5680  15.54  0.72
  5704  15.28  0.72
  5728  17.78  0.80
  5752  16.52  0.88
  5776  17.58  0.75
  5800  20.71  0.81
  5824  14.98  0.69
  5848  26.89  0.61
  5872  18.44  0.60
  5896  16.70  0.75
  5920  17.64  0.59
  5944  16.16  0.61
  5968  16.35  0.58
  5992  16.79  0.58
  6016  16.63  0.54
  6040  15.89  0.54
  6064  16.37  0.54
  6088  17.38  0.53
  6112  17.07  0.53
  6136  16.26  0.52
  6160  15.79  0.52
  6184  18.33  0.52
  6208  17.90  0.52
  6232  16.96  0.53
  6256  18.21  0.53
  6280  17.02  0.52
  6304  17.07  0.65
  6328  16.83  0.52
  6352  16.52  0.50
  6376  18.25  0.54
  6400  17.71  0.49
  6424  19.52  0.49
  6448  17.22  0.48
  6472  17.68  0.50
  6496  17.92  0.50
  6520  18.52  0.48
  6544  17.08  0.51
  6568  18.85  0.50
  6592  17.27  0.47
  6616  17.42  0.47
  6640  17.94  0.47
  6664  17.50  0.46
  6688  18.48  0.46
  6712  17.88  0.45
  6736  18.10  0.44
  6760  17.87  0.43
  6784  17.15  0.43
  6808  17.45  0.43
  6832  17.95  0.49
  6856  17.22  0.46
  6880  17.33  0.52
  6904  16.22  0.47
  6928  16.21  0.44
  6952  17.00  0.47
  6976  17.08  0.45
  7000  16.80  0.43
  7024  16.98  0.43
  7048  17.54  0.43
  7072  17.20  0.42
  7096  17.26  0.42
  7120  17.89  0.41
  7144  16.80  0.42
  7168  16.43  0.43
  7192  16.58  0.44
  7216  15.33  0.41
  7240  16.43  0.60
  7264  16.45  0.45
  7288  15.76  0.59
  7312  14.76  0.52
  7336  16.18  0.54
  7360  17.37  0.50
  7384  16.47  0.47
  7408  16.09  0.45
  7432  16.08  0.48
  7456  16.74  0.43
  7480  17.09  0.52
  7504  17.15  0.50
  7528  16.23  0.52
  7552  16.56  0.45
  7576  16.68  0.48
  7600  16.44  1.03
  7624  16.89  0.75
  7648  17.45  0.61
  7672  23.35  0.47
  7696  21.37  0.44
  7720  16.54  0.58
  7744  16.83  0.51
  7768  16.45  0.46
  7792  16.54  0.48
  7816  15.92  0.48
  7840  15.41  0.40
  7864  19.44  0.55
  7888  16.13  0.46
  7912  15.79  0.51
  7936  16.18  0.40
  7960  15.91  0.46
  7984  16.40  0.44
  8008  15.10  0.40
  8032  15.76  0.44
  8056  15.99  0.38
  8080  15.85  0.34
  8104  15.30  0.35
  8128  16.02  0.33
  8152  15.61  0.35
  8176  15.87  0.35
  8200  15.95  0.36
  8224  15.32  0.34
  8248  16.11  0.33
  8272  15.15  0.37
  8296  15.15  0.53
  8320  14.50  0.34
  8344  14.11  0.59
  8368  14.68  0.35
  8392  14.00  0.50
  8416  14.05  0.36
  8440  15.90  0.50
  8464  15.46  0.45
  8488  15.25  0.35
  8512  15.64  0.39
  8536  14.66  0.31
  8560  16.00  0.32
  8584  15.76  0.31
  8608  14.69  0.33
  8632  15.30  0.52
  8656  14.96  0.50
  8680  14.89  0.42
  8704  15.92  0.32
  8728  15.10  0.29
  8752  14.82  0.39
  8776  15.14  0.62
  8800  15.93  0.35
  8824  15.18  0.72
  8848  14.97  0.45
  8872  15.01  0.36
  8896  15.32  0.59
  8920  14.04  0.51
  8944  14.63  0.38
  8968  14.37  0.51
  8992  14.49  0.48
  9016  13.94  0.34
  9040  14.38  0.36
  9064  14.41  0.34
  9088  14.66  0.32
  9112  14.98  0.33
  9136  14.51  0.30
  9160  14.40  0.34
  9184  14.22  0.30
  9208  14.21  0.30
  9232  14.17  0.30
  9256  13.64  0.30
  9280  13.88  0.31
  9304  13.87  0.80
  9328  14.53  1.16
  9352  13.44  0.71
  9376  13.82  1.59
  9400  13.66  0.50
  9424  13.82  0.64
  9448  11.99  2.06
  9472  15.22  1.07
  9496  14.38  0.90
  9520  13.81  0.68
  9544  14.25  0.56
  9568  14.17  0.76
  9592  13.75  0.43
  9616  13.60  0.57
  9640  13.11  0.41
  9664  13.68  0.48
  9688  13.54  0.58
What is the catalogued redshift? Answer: 0.170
